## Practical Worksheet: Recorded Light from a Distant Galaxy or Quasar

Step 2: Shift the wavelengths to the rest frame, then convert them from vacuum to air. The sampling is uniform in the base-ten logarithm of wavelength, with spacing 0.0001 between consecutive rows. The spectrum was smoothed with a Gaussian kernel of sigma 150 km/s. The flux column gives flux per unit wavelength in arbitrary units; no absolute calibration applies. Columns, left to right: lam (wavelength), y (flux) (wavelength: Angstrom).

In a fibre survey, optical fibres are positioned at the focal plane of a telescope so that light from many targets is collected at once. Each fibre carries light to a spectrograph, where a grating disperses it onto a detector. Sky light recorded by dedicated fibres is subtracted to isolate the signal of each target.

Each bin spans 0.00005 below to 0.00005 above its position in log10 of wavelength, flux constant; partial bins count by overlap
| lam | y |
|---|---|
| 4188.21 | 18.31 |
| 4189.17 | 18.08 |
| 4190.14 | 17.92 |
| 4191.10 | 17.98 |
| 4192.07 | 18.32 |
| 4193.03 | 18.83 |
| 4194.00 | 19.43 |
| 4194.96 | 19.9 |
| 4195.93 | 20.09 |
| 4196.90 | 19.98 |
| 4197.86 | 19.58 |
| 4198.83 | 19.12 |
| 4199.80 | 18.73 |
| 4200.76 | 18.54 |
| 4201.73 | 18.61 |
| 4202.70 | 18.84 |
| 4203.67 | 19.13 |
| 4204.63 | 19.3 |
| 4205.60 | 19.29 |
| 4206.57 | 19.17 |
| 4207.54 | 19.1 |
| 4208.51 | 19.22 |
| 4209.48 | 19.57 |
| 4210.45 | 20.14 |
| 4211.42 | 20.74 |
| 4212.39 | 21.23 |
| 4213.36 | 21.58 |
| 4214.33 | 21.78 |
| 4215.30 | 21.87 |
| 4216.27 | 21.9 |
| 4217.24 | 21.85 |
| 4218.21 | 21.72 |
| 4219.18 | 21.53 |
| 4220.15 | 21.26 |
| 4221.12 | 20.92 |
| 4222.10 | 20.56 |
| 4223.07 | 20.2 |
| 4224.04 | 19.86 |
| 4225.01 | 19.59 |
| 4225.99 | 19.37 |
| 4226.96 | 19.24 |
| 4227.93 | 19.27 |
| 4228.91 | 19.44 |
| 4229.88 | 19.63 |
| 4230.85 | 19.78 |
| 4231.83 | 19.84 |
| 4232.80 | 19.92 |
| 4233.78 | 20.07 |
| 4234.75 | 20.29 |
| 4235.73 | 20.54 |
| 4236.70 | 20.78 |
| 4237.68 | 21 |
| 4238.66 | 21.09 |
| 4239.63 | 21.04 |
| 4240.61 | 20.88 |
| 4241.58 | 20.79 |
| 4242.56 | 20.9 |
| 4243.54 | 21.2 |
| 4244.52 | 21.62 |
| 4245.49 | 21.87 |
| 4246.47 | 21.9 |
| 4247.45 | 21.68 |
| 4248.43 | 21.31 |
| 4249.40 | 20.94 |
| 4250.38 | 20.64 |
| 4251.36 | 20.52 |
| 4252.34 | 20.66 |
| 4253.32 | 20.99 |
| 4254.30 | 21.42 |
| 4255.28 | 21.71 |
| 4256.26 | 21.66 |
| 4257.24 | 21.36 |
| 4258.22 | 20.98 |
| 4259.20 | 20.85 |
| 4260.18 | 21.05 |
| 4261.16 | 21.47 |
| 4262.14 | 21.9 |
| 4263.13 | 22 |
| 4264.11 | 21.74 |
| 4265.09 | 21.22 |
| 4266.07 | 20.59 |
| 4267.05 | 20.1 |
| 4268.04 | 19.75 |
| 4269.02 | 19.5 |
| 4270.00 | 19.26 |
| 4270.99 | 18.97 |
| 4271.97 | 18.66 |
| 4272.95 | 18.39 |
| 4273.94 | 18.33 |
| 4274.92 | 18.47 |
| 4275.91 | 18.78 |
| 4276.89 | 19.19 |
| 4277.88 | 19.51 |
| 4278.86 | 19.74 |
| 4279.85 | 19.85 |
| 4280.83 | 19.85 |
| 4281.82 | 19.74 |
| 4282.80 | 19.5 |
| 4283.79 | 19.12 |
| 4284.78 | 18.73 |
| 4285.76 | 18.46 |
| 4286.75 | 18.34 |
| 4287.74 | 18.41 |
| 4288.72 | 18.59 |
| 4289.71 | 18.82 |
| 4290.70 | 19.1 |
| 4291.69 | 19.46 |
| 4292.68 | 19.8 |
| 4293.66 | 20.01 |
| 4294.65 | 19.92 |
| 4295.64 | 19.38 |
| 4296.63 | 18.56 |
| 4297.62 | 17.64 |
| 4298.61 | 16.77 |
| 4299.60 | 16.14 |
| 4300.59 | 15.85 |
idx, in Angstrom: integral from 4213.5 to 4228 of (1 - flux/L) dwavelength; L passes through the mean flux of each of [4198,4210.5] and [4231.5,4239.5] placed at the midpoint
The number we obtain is -0.7 Angstrom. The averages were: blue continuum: 19.1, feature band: 20.8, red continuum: 20.5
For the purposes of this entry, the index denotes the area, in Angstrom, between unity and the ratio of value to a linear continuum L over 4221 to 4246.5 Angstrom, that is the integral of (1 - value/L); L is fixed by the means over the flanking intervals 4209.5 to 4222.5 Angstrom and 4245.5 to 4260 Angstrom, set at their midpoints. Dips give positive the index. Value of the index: 1.0 Angstrom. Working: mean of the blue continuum 21.3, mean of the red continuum 21.2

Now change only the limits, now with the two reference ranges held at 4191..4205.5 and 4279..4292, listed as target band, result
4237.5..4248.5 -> -1.25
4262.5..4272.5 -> -0.58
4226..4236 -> -0.34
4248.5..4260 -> -1.19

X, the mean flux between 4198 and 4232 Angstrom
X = 20.1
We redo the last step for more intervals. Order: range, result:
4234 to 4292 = 20.3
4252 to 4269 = 21.1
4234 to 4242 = 20.8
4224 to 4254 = 20.6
